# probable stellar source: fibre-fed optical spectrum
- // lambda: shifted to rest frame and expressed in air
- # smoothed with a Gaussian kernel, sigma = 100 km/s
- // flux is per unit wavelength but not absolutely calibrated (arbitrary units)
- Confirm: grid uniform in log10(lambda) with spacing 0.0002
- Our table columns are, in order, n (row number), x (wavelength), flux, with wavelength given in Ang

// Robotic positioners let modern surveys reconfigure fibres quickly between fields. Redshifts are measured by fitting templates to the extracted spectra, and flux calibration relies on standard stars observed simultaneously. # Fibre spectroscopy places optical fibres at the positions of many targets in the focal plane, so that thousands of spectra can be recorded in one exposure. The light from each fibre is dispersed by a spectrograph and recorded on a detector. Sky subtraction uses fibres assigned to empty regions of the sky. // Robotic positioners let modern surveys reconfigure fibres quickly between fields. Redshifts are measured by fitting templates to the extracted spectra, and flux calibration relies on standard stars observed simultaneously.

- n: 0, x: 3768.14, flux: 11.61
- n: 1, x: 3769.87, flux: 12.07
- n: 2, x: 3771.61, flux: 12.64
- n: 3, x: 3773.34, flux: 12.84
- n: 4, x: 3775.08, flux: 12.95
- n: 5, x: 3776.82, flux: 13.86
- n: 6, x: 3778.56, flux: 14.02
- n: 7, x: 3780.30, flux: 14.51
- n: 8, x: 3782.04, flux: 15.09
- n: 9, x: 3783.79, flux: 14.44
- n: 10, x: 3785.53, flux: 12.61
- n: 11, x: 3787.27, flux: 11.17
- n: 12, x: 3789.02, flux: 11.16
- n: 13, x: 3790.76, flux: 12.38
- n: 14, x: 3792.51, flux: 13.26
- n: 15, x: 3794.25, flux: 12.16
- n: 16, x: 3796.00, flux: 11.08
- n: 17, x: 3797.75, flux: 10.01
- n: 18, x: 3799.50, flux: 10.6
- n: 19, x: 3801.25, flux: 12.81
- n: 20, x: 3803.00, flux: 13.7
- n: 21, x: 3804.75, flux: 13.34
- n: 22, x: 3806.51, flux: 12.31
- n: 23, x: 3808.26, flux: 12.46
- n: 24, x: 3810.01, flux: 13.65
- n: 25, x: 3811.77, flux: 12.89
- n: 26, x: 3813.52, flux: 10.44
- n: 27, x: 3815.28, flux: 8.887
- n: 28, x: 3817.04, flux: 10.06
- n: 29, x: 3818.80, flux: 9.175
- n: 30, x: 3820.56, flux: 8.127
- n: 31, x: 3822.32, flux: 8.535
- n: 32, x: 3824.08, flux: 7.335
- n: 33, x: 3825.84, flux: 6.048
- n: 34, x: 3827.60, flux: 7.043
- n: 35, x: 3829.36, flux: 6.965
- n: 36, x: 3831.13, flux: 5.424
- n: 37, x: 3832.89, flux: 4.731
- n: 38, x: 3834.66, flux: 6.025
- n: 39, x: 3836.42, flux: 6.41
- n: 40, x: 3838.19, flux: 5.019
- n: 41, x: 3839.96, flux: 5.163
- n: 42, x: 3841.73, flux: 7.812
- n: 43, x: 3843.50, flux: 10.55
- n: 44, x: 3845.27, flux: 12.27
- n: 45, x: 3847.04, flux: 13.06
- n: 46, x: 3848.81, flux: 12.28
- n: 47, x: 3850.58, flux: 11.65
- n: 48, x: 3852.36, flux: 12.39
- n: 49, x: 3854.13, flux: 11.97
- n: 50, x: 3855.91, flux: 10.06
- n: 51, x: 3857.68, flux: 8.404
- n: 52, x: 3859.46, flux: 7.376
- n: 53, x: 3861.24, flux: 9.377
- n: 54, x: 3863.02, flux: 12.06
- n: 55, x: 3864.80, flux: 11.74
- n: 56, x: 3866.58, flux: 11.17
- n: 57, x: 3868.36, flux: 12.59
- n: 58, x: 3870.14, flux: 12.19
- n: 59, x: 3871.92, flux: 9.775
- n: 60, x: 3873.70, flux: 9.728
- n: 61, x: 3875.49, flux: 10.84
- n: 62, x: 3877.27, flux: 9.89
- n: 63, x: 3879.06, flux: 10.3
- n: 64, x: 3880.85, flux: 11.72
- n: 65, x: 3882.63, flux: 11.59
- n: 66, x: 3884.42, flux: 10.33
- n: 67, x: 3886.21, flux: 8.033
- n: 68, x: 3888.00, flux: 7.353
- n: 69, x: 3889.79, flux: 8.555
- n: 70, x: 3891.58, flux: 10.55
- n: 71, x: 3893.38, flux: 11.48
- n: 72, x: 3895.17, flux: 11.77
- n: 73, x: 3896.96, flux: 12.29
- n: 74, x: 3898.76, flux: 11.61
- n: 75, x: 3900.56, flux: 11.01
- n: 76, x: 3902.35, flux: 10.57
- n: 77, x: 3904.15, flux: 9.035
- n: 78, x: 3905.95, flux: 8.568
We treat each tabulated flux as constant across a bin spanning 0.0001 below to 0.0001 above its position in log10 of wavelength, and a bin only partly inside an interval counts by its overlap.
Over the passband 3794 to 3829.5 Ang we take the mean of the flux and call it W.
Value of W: 10.4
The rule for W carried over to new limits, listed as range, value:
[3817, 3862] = 8.56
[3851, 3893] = 10.4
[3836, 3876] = 10.2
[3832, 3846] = 7.19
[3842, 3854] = 11.8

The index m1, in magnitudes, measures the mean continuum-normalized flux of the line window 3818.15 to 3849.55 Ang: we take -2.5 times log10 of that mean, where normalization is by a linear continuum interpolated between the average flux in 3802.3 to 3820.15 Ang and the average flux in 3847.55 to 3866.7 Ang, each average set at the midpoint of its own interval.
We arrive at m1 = 0.38 mag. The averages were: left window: 11.6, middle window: 7.86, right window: 10.8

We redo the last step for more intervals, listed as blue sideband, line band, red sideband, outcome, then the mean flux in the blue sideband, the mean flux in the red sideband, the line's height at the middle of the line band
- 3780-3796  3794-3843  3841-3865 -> 0.287 mag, 12.8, 10.8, 11.9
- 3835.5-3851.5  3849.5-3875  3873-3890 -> -0.122 mag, 9.36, 9.88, 9.62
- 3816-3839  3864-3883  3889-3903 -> -0.143 mag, 7.01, 11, 9.69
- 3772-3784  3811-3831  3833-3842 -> -0.049 mag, 13.9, 5.85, 8.08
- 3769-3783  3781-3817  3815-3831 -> -0.145 mag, 13.5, 7.86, 10.7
